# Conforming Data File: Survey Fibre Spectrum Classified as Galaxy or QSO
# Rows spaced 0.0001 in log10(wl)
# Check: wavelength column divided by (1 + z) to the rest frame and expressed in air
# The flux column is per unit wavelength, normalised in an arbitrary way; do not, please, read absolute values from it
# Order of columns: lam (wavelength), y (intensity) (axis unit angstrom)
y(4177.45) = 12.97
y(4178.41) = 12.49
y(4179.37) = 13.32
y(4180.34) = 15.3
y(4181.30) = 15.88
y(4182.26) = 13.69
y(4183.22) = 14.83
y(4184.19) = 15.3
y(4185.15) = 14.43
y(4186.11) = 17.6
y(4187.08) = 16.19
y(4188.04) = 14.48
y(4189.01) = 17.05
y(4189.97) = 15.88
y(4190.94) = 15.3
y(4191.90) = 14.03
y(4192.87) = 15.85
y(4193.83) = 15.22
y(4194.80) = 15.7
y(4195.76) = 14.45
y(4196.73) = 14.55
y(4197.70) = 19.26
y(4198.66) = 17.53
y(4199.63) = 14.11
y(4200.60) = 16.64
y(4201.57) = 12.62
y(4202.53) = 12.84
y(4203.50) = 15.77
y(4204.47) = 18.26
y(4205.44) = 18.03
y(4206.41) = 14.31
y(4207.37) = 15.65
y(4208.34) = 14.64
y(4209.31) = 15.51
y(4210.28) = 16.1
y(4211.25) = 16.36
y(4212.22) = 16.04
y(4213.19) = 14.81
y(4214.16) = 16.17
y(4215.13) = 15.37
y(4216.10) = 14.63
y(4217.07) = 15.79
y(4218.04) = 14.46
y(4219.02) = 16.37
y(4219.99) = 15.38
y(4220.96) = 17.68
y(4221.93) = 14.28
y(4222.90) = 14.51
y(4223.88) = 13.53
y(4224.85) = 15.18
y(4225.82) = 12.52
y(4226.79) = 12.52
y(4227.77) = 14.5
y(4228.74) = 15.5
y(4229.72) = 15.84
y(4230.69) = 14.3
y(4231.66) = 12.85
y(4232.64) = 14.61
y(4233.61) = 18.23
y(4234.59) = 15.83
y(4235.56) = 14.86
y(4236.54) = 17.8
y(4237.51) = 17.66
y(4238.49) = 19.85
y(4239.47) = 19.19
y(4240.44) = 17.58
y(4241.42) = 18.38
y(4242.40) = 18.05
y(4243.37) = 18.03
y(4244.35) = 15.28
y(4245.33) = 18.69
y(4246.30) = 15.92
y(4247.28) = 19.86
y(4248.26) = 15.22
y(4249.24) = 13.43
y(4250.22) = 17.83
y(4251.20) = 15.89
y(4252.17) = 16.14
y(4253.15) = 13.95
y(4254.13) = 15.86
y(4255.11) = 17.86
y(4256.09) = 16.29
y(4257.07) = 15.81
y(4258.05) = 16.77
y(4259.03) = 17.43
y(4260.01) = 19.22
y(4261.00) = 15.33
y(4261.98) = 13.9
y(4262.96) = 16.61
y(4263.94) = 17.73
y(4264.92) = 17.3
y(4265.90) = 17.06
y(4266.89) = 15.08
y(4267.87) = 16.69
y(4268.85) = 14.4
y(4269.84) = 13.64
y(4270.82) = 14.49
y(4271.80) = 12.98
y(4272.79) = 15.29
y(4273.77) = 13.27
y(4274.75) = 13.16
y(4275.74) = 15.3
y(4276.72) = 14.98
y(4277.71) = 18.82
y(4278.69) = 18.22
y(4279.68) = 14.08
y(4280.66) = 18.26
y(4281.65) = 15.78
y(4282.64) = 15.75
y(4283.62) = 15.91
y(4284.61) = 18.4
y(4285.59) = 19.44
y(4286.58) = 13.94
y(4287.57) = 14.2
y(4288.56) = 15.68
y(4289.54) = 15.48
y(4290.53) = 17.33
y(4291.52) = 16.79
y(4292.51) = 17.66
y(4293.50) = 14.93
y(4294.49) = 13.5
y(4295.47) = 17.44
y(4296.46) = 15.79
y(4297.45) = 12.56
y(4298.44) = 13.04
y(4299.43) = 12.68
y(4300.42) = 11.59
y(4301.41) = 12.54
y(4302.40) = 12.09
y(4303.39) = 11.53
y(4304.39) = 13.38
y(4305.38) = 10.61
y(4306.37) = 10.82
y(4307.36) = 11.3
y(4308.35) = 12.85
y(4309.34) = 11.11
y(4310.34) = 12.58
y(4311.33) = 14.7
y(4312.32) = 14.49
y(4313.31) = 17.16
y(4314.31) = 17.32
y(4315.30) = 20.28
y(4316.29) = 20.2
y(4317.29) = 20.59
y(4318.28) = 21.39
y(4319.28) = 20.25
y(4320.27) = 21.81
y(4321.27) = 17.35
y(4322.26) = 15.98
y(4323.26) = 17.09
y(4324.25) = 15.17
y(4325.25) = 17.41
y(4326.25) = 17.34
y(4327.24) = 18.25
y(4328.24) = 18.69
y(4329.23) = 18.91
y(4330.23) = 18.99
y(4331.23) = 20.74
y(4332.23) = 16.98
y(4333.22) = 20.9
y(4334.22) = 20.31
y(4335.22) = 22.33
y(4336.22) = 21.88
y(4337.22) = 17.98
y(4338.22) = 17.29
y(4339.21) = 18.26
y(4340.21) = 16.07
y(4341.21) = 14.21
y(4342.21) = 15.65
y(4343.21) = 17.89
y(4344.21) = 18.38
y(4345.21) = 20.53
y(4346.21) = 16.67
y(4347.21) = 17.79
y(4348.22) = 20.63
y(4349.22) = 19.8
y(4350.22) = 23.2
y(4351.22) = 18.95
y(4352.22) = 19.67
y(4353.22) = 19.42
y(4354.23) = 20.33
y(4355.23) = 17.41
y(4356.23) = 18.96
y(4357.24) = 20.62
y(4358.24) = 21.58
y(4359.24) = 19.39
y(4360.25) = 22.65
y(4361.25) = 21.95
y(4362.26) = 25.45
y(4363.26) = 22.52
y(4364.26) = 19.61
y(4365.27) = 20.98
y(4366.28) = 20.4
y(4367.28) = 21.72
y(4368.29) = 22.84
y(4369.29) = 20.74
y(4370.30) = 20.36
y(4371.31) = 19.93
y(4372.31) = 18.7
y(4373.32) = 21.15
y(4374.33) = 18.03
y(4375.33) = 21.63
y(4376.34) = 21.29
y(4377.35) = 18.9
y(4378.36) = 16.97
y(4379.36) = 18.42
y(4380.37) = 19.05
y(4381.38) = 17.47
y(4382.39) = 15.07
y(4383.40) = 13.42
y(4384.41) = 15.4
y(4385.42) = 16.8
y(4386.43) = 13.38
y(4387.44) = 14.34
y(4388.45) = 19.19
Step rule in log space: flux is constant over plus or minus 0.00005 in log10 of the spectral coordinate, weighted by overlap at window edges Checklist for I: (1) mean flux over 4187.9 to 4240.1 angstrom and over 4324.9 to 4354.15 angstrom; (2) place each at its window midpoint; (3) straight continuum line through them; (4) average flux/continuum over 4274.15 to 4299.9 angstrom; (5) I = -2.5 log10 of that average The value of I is 0.11 mag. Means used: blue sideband 15.6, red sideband 18.8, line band 15.7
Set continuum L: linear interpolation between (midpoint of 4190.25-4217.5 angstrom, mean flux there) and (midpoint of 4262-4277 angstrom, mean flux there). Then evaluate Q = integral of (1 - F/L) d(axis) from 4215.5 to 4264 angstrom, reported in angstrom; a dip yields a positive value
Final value -2.4 angstrom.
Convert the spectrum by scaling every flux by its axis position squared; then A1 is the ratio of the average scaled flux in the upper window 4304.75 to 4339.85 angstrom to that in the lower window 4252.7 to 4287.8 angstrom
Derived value 1.12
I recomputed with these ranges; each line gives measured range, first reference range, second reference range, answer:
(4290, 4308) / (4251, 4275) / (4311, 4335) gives 0.261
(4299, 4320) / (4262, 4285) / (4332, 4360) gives 0.178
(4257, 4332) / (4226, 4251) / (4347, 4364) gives 0.161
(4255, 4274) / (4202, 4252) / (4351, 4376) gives 0.089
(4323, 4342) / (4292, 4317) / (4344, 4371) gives -0.053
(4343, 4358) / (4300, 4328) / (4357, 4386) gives -0.067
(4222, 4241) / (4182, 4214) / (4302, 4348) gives 0.025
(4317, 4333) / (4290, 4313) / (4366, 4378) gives -0.174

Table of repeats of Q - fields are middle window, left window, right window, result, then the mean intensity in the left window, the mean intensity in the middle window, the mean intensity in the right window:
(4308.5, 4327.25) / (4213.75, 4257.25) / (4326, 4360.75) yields 1.1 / 16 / 17.3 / 19.1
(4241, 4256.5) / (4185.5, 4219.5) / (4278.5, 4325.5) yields -1.1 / 15.6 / 16.7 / 15.6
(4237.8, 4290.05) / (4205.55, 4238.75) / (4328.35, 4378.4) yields 1.4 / 15.4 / 16.3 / 19.8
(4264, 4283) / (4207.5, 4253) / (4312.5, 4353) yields 1.7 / 15.9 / 15.5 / 18.7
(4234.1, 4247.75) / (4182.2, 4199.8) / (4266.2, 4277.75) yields -2.3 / 15.6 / 17.6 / 14.7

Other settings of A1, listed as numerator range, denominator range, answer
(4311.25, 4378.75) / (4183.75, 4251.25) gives 1.30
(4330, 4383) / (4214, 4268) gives 1.28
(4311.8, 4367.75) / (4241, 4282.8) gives 1.24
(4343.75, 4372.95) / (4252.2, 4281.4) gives 1.34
